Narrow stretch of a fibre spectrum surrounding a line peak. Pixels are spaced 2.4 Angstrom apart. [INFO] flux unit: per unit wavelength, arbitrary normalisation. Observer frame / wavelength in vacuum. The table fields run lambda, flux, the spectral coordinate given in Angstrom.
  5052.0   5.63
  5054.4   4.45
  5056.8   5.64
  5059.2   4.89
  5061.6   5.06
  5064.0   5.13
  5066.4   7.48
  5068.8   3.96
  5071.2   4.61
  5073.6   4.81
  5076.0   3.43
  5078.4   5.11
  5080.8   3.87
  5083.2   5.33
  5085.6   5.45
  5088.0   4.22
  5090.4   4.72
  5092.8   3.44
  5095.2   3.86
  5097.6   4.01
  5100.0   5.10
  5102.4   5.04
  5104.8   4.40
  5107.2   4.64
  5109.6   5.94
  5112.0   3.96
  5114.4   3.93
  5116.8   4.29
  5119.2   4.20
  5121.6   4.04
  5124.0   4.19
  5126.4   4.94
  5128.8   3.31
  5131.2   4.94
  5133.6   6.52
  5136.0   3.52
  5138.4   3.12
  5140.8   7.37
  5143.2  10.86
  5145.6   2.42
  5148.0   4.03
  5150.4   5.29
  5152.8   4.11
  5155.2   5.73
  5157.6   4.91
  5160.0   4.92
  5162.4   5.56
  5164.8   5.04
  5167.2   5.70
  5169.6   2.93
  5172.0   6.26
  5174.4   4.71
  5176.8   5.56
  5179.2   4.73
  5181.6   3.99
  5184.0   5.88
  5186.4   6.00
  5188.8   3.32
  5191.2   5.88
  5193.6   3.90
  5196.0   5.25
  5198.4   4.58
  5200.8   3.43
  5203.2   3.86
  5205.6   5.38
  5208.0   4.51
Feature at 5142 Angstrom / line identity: H-gamma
